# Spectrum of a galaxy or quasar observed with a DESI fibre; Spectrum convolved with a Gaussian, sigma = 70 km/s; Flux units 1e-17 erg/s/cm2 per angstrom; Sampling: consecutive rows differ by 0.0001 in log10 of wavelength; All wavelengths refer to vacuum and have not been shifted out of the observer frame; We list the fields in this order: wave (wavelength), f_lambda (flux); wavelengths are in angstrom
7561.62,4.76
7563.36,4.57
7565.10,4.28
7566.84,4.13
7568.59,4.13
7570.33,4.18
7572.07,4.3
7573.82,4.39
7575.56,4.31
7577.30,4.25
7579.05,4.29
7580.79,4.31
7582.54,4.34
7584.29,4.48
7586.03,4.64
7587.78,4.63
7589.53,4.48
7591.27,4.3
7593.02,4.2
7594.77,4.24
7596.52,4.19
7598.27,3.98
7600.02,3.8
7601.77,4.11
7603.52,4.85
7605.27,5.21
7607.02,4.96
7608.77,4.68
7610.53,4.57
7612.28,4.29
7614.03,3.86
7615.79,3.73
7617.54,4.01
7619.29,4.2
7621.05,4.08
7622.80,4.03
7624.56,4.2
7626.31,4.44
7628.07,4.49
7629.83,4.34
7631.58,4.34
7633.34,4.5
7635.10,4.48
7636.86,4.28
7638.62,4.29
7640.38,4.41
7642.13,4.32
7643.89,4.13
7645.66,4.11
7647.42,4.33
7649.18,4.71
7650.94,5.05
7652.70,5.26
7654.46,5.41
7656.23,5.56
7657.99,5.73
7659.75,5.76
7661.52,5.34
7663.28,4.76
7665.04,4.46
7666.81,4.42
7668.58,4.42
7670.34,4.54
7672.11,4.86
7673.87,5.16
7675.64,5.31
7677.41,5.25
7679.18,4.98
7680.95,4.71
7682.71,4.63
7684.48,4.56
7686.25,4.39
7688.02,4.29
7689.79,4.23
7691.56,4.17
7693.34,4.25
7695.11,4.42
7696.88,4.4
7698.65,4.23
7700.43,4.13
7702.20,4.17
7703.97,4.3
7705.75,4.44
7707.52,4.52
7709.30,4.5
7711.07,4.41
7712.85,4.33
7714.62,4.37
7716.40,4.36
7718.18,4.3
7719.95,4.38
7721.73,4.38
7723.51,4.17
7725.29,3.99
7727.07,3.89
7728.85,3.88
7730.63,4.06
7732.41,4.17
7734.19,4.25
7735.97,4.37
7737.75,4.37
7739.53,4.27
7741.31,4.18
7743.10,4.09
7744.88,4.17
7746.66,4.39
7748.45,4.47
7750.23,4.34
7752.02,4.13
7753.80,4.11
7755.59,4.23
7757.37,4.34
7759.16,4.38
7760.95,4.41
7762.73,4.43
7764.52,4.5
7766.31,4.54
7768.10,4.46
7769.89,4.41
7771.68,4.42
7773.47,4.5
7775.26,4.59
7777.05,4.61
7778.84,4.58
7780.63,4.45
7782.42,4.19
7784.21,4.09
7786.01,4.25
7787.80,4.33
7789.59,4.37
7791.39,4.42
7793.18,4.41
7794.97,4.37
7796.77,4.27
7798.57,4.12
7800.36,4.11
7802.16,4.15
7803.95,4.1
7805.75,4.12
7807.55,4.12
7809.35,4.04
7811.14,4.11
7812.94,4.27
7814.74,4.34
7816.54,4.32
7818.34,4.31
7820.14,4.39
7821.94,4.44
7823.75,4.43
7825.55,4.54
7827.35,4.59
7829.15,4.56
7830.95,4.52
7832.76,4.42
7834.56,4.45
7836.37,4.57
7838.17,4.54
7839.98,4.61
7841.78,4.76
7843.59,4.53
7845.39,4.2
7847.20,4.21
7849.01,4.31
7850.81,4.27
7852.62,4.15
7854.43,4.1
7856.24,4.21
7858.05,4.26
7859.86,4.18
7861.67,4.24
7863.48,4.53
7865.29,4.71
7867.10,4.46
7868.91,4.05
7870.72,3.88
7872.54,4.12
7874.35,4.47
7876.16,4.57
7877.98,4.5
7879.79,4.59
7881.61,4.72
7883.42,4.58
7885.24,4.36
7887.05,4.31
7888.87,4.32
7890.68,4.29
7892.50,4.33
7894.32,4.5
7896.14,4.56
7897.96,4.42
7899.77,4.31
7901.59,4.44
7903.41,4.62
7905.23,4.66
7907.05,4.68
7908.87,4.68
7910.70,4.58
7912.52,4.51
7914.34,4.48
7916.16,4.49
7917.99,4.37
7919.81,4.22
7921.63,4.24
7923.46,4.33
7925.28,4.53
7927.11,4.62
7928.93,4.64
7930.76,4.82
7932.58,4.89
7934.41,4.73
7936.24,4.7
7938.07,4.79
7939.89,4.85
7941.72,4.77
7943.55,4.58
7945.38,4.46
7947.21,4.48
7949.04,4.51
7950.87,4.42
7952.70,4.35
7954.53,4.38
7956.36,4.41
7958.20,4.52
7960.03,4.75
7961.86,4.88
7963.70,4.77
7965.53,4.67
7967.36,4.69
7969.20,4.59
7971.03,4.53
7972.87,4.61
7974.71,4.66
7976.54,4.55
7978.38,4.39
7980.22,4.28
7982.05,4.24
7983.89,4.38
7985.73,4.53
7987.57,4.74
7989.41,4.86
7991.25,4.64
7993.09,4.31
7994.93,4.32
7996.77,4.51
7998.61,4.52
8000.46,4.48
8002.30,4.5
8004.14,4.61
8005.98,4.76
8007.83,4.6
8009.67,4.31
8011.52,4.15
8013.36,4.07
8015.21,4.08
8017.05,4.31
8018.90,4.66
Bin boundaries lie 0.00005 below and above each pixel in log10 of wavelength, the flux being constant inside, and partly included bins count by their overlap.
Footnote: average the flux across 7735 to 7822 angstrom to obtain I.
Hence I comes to 4.31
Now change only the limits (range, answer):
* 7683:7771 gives 4.3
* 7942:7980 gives 4.56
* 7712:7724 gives 4.33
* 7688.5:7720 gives 4.33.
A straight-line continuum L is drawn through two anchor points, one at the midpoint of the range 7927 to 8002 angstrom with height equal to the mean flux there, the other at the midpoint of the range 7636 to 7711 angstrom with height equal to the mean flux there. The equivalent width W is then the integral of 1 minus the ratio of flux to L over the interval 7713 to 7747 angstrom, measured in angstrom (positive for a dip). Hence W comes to 3.1 angstrom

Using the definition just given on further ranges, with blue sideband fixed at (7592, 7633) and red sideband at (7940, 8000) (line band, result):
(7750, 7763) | 0.3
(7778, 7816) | 1.5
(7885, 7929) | 0.4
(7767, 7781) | -0.3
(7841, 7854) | 0.4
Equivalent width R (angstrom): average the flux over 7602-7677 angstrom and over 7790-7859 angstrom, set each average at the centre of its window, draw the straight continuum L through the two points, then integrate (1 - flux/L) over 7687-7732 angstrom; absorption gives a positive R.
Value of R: 2.5 angstrom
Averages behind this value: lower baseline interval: 4.62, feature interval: 4.26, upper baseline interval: 4.33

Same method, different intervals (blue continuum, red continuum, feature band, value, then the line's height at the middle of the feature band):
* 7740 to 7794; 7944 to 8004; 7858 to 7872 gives 0.5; 4.44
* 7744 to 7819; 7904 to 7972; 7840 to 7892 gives 1.2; 4.46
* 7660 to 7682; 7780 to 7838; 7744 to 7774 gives 1.0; 4.52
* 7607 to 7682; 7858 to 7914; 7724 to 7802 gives 4.0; 4.53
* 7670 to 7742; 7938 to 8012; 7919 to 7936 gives -0.2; 4.52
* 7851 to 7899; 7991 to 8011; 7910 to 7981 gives -2.1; 4.43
